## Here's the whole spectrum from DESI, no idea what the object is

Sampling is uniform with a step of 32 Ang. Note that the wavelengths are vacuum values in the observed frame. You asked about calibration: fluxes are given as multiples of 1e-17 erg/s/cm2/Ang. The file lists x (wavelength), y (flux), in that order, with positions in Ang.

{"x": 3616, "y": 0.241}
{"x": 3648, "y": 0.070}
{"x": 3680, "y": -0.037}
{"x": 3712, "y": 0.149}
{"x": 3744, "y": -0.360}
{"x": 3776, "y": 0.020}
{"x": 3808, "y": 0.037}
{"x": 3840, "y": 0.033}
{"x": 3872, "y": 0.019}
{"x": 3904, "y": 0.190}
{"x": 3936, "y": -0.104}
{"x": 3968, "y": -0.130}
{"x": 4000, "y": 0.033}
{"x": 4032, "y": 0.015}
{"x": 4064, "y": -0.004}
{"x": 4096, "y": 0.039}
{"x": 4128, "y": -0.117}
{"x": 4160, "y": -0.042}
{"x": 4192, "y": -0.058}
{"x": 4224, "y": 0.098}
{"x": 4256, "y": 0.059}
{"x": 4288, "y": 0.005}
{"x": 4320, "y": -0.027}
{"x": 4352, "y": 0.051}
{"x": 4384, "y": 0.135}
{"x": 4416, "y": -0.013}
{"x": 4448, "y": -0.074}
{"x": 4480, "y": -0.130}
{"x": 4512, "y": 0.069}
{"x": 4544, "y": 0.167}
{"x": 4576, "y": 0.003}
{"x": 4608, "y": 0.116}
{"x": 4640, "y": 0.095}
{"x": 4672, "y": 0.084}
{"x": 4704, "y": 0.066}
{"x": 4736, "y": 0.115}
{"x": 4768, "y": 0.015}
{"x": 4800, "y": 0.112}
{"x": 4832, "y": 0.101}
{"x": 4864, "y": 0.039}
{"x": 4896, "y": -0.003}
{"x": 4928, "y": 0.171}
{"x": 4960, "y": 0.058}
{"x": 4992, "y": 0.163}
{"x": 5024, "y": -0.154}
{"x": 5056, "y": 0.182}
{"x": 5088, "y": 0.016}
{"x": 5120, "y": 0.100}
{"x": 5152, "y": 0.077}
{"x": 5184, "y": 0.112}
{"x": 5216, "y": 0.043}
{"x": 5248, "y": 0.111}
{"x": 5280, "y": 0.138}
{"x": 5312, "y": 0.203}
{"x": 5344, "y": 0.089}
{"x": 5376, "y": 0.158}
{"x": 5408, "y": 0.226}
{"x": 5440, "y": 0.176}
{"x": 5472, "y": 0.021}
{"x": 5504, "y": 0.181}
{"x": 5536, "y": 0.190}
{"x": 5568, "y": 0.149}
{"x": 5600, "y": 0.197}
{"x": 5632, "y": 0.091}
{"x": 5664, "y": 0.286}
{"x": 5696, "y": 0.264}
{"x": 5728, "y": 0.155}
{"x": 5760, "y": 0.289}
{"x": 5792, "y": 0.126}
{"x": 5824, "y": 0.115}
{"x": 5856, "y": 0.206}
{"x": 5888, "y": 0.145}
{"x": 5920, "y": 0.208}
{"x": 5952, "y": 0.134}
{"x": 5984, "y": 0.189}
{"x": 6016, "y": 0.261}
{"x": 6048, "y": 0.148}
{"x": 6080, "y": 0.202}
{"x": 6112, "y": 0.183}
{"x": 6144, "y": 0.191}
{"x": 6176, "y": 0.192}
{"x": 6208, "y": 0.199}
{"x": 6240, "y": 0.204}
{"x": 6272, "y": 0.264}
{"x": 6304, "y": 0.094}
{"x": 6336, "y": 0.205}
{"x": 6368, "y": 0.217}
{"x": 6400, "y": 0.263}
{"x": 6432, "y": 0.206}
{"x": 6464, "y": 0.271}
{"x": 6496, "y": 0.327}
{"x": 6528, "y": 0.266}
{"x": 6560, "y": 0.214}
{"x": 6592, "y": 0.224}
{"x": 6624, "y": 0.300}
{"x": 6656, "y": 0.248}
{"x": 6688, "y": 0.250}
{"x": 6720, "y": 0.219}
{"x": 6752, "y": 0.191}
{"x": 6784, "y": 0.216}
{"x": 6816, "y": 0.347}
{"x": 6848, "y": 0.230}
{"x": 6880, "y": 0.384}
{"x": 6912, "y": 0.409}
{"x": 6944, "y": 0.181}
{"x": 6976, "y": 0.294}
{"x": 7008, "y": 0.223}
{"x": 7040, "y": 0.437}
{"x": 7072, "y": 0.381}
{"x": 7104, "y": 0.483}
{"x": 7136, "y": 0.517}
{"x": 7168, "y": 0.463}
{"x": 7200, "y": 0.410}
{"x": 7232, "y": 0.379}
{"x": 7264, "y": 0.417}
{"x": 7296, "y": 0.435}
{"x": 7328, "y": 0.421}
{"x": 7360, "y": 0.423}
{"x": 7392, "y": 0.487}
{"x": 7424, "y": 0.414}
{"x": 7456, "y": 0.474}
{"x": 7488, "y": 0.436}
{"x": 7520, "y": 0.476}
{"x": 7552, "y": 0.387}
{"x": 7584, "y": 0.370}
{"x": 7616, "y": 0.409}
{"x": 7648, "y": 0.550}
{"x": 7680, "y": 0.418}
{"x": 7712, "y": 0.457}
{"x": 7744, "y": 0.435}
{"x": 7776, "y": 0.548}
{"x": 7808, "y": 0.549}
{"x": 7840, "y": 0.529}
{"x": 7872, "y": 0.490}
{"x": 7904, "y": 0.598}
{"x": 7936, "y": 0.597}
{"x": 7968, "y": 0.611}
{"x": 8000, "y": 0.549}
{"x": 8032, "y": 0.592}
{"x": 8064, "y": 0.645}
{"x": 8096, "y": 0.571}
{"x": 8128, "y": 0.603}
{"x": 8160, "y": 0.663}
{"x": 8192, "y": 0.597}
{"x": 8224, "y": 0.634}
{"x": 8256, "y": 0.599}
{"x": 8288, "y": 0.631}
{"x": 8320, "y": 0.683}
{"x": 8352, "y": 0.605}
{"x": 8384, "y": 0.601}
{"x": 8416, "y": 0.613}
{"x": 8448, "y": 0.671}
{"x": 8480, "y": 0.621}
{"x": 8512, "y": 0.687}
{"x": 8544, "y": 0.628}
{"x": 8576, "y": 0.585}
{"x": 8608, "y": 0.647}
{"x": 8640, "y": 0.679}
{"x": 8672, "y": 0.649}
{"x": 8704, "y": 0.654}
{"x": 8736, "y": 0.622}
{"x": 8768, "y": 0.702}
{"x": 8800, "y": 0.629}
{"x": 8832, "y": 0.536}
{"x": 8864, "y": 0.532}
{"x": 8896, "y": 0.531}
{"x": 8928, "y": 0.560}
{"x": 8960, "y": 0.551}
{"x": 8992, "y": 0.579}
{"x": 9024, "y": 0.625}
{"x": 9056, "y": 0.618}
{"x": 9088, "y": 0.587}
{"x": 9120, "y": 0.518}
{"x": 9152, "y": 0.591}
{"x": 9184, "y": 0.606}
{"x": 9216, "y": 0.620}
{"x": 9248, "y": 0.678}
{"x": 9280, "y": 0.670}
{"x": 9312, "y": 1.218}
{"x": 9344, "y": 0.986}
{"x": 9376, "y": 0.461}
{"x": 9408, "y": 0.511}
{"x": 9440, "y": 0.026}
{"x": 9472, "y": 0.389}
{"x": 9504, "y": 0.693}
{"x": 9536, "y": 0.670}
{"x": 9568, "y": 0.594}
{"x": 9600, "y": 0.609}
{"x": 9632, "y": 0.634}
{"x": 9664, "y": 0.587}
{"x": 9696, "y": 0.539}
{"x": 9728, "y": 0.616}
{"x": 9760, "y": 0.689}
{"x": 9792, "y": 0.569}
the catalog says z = 0.765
